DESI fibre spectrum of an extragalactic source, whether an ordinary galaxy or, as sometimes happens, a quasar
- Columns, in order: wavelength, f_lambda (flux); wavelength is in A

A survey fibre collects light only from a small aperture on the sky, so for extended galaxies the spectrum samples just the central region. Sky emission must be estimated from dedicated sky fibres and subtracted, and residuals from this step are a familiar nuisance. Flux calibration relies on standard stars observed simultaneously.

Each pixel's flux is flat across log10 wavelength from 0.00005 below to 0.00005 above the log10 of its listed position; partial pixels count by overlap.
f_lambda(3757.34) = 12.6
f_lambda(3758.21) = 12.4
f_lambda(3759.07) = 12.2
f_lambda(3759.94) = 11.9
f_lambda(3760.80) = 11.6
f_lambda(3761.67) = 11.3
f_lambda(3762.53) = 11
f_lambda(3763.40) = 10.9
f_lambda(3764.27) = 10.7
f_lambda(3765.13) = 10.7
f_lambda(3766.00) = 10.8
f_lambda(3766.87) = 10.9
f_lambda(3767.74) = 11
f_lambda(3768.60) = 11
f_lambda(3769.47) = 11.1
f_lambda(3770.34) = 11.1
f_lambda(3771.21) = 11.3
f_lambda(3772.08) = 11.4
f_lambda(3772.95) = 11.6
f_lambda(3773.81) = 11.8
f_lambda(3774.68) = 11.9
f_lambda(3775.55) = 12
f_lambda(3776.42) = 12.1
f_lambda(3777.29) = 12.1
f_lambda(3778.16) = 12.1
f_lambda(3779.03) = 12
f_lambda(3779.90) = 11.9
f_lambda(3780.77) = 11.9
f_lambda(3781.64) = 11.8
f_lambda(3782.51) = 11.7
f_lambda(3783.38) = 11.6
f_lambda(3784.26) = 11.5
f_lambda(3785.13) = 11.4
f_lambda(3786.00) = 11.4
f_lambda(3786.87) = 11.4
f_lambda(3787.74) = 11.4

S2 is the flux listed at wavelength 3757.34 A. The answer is 12.6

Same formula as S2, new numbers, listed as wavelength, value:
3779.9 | 11.9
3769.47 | 11.1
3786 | 11.4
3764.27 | 10.7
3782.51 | 11.7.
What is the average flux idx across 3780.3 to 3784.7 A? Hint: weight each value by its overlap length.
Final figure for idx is 11.7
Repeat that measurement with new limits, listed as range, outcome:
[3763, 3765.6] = 10.8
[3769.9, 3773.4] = 11.4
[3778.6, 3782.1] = 11.9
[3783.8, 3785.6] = 11.4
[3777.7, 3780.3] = 12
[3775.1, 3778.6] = 12.1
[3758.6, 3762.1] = 11.8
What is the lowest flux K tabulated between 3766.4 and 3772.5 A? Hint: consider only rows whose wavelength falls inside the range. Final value 10.9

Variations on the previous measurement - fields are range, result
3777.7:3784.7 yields 11.5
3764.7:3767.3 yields 10.7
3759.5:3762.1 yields 11.3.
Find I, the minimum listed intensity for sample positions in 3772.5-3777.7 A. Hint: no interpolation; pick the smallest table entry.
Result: 11.6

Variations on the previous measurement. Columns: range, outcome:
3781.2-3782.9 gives 11.7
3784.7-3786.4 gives 11.4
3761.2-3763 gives 11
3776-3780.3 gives 11.9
